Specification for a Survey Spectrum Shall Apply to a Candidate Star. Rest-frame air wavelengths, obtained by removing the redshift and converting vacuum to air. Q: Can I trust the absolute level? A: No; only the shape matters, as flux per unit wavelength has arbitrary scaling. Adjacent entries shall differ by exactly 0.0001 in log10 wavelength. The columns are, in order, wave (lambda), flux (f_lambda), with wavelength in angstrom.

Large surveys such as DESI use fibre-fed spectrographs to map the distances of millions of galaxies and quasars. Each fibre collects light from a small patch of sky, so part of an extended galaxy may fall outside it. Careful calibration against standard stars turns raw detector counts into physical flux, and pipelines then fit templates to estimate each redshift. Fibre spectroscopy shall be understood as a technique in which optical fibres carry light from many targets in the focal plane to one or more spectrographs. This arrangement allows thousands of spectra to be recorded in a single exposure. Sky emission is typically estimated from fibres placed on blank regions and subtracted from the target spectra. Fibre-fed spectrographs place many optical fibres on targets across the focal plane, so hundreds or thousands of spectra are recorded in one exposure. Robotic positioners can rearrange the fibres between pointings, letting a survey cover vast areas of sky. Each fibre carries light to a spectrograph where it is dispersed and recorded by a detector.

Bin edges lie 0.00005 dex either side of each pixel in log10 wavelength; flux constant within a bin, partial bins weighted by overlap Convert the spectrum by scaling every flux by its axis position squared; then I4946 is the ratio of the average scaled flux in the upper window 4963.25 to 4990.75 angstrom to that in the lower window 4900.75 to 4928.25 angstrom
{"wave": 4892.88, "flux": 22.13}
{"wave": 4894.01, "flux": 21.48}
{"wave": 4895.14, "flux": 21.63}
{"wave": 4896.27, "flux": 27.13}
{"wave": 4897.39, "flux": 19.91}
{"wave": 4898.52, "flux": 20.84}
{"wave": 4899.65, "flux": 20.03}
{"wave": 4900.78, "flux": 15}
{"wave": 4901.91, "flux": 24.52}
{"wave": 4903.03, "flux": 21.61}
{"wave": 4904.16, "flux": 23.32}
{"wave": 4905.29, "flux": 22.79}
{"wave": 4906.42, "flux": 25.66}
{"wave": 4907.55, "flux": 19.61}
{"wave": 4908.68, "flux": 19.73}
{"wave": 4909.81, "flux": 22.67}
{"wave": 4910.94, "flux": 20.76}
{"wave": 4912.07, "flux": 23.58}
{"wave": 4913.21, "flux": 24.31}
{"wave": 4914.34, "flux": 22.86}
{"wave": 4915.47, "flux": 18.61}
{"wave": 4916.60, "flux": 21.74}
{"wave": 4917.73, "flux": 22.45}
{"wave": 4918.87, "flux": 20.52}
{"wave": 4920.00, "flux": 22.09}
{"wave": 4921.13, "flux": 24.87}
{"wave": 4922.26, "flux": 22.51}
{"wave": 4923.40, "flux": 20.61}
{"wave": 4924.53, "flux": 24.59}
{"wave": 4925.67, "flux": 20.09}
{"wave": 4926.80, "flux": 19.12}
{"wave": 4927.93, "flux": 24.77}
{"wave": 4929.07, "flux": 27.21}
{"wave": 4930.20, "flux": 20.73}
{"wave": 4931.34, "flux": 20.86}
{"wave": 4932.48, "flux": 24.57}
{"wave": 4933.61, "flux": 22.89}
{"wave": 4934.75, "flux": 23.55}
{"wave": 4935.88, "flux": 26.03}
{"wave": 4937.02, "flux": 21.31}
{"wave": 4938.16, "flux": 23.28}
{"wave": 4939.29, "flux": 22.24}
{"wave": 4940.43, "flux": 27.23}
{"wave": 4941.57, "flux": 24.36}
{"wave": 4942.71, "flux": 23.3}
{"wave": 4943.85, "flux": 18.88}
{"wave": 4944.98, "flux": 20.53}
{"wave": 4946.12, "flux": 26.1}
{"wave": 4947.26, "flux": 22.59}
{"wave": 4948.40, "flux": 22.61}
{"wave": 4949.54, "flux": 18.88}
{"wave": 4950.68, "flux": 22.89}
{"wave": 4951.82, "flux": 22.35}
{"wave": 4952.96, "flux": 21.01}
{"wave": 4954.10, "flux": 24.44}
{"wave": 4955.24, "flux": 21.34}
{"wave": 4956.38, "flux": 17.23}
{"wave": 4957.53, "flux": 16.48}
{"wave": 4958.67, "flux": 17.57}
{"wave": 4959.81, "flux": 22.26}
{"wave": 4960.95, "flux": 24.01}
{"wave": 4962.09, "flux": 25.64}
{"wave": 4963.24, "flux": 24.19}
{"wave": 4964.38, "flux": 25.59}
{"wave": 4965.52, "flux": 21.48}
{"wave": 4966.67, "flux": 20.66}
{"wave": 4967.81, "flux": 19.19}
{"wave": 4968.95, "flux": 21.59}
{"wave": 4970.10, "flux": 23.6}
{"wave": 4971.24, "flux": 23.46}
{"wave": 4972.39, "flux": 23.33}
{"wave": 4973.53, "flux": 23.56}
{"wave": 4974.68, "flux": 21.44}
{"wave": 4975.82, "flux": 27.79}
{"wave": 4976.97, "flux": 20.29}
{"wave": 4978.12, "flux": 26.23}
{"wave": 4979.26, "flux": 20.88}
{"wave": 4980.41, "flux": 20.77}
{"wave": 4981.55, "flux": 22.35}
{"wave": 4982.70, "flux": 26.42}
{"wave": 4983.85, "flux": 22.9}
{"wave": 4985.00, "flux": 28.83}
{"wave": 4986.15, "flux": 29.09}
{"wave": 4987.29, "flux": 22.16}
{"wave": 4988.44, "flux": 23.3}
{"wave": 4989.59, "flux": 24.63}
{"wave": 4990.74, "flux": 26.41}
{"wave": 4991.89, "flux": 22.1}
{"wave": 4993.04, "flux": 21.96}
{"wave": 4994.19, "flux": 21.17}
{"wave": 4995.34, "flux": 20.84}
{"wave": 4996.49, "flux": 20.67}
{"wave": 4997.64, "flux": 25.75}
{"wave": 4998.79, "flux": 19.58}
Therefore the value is 1.10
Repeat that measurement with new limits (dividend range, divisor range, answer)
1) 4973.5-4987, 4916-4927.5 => 1.13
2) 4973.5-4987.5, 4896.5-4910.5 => 1.16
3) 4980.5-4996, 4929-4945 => 1.06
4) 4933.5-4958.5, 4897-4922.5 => 1.03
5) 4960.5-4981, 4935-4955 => 1.02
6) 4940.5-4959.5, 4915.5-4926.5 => 0.99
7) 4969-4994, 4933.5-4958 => 1.08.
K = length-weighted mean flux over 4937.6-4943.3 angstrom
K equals 24.1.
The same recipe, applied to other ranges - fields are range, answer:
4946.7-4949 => 22.5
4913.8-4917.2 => 21.1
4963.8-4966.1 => 23.5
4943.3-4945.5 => 19.8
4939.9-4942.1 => 25.8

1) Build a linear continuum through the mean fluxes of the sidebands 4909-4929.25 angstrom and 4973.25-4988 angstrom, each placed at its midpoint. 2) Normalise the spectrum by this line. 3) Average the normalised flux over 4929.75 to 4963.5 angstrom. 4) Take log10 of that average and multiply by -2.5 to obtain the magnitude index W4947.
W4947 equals 0.04 mag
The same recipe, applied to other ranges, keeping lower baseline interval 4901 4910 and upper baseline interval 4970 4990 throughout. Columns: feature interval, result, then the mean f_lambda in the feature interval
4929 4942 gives -0.030 mag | 23.5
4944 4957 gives 0.075 mag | 21.7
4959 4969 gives 0.042 mag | 22.7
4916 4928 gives 0.028 mag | 22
